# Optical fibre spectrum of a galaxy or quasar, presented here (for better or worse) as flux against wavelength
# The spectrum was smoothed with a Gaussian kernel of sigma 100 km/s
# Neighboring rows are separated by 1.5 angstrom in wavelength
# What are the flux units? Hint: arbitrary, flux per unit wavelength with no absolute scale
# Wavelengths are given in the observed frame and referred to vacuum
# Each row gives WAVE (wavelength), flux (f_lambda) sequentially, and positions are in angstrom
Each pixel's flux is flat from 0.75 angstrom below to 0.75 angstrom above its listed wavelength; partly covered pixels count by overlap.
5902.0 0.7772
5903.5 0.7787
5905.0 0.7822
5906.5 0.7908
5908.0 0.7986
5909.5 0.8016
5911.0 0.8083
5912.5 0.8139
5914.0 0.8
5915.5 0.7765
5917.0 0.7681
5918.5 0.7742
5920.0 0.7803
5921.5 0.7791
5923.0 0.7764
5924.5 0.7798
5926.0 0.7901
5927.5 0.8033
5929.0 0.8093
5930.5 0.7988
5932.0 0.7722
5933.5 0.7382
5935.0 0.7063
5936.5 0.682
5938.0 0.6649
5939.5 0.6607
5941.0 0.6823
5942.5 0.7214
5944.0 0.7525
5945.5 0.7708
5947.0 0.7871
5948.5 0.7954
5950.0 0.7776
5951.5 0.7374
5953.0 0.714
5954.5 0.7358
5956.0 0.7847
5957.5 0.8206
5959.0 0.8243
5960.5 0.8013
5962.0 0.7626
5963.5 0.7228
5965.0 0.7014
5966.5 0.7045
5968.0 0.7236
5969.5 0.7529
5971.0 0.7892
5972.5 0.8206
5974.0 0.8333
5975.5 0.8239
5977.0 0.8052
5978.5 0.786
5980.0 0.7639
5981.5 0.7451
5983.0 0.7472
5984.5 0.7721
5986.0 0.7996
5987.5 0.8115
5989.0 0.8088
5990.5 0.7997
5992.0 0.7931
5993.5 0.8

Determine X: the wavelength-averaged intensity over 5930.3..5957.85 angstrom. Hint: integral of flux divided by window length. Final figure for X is 0.74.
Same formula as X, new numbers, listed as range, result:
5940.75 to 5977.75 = 0.767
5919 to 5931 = 0.789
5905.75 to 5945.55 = 0.763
